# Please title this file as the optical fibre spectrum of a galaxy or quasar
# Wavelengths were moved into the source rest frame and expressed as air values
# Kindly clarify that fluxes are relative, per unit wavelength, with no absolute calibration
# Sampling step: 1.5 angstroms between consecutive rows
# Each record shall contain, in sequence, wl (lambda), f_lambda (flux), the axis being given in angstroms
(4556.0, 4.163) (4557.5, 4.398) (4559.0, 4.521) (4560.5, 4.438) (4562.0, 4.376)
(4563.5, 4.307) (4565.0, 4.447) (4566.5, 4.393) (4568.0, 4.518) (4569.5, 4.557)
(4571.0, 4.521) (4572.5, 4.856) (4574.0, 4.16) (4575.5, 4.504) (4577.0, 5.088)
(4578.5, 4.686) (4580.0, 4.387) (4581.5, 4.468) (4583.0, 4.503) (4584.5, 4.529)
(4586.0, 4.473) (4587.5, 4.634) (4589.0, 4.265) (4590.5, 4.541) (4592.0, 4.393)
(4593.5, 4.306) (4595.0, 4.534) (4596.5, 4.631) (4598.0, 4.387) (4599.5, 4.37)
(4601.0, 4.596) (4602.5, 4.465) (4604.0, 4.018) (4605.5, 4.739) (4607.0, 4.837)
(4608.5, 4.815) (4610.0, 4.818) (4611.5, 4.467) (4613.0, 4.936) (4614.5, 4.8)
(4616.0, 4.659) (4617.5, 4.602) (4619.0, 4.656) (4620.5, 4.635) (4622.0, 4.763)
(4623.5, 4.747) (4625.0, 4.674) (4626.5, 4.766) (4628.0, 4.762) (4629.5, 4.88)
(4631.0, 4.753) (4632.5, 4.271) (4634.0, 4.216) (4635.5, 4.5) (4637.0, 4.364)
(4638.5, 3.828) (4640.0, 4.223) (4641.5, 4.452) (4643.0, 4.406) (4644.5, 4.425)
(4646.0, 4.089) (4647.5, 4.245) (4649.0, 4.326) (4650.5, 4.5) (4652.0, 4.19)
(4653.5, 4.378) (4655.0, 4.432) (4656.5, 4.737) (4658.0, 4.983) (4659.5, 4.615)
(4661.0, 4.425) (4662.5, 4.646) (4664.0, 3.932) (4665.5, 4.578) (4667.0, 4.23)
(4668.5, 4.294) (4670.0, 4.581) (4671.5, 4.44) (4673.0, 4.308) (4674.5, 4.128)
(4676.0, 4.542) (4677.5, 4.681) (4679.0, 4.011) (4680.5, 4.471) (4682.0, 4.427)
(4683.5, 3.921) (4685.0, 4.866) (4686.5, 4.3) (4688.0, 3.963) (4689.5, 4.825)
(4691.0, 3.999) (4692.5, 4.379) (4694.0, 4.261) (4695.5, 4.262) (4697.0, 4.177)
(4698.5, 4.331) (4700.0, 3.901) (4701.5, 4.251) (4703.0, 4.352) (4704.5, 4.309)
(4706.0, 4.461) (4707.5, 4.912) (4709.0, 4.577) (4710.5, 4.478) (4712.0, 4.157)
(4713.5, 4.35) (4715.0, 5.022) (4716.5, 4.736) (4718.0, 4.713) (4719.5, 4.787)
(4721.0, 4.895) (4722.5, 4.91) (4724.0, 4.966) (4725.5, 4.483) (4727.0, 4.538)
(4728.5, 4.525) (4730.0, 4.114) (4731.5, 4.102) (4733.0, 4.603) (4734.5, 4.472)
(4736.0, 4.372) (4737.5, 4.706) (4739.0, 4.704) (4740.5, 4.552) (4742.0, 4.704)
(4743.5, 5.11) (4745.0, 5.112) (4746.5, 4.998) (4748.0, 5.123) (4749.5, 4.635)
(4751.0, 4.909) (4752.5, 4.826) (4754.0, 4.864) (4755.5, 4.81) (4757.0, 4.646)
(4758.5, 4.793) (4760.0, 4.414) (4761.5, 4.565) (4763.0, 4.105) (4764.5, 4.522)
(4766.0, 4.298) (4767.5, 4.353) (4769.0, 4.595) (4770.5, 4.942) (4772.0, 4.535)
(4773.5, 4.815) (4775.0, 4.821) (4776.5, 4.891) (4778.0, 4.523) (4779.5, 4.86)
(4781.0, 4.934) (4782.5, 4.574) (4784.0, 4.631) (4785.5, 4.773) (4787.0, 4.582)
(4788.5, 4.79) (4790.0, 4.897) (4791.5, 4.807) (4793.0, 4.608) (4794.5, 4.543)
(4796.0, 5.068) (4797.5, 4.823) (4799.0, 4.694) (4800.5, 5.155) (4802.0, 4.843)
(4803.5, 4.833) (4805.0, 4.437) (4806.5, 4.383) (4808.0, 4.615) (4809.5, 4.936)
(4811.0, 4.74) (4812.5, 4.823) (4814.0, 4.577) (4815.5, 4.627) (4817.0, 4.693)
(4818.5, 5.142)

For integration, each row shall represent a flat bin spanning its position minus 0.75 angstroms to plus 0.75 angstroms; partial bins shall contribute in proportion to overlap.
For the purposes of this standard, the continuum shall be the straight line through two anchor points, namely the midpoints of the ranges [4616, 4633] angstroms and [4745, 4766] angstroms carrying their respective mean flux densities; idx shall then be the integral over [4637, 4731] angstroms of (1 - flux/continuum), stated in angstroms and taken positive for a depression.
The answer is 5.5 angstroms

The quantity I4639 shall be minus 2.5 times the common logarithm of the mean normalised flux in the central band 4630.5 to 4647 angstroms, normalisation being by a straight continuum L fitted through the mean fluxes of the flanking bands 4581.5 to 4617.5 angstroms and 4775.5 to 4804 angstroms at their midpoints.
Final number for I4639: 0.070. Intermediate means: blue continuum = 4.55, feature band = 4.31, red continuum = 4.78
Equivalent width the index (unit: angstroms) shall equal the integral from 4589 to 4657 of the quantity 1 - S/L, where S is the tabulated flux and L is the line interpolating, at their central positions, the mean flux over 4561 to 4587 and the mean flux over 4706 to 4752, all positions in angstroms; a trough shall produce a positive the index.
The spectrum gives 0.8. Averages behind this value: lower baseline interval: 4.52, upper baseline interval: 4.67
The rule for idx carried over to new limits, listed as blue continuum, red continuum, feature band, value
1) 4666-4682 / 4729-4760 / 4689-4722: 0.44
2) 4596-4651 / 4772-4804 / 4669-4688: 0.99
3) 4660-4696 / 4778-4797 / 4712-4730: -0.65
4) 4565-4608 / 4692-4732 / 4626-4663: 0.38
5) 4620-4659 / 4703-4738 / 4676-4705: 1.47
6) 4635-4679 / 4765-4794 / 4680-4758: -0.20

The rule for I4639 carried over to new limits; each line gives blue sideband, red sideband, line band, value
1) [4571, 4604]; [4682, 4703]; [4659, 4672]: -0.020 mag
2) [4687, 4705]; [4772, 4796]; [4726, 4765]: -0.029 mag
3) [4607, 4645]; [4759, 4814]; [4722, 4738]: 0.031 mag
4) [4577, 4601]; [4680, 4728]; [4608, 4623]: -0.053 mag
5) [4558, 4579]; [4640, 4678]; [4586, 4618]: -0.018 mag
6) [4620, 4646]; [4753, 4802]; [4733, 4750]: -0.027 mag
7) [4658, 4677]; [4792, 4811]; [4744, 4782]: -0.015 mag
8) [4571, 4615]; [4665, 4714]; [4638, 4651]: 0.042 mag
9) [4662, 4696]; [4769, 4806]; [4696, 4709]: 0.022 mag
